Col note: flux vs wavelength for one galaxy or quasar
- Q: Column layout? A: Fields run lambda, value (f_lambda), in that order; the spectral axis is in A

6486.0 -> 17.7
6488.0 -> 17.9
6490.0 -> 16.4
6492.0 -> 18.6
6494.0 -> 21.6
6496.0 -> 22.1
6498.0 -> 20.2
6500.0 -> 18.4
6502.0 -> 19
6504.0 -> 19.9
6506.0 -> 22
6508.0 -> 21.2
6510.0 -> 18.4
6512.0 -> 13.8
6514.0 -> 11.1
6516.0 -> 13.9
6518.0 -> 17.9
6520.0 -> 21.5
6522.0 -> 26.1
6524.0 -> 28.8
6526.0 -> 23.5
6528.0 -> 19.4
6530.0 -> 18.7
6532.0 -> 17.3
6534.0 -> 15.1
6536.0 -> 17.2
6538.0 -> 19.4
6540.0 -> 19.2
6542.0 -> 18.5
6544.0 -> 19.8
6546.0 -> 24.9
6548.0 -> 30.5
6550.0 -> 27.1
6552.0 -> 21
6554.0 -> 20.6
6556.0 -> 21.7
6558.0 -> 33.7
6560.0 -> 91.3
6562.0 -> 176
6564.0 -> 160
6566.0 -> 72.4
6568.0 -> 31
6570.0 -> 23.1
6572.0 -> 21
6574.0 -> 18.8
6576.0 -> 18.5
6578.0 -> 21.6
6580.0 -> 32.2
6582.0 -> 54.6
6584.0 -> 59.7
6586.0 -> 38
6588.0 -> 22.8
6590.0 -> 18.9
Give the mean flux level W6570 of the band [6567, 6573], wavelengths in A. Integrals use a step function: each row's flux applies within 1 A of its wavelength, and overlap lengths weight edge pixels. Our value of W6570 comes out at 25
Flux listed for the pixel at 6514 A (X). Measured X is 11.1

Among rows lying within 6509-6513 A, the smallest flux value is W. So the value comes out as 13.8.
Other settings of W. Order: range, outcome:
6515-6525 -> 13.9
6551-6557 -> 20.6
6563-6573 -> 21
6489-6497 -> 16.4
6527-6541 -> 15.1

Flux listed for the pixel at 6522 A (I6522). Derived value 26.1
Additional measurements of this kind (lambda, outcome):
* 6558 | 33.7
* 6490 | 16.4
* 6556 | 21.7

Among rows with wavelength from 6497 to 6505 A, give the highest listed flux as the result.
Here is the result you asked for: 20.2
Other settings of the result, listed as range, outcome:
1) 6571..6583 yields 54.6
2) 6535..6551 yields 30.5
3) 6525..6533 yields 23.5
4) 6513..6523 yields 26.1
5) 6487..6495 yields 21.6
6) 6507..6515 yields 21.2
